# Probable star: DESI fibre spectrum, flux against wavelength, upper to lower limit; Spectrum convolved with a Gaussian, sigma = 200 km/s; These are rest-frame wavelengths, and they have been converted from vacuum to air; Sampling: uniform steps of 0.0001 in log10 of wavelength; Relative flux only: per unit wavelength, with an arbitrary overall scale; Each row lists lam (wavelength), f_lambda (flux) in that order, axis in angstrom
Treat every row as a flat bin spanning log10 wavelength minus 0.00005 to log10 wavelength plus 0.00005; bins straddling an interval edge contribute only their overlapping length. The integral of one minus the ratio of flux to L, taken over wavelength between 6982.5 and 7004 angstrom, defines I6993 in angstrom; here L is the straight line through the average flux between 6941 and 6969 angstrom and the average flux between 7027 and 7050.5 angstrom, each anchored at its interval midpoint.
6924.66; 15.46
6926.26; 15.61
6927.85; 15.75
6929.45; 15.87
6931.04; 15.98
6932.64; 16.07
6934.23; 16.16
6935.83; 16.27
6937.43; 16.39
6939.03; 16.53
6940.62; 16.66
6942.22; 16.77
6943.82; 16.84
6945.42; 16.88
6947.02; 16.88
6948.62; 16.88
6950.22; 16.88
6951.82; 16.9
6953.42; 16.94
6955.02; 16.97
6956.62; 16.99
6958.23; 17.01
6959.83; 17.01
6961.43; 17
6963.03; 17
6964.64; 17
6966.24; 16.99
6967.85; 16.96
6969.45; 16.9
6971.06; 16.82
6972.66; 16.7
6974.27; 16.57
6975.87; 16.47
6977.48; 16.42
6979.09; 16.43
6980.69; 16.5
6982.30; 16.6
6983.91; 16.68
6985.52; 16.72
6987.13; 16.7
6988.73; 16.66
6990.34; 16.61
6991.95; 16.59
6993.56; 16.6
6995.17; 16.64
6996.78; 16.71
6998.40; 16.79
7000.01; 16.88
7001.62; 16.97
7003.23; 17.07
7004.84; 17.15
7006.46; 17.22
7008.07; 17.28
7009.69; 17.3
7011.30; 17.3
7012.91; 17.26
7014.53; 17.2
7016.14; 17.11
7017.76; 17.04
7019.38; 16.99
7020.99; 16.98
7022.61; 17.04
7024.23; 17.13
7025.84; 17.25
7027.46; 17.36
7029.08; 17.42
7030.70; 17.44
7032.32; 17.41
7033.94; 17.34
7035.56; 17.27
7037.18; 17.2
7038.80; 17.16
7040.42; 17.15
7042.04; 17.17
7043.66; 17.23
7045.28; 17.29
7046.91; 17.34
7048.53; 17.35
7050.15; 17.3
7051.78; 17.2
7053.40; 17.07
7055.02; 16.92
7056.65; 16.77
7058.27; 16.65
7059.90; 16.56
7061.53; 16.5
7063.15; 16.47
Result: 0.5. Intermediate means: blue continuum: 16.9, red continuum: 17.3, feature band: 16.7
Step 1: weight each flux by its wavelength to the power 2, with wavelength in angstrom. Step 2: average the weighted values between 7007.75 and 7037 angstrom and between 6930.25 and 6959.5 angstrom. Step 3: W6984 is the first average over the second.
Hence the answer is 1.06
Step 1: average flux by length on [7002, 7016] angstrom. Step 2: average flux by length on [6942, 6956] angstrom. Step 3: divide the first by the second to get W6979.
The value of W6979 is 1.02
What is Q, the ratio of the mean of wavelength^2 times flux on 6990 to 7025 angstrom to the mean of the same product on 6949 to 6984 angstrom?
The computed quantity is 1.02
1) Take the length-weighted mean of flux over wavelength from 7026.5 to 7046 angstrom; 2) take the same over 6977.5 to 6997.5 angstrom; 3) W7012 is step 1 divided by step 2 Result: 1.04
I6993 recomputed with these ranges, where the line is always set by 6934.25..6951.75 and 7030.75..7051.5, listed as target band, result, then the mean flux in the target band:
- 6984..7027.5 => 0.22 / 17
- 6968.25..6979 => 0.14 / 16.6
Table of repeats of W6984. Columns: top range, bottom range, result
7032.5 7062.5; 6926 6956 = 1.07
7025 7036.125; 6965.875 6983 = 1.06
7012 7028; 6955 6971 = 1.03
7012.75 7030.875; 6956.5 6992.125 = 1.04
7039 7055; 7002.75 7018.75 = 1.01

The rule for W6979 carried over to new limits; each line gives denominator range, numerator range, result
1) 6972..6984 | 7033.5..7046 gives 1.04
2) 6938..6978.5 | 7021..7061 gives 1.02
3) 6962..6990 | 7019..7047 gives 1.03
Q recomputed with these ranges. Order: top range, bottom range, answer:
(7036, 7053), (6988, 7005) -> 1.04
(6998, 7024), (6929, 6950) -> 1.06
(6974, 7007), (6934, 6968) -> 1.01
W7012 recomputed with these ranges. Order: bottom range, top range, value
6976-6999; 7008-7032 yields 1.04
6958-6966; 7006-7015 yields 1.01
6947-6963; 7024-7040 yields 1.02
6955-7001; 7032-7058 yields 1.03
